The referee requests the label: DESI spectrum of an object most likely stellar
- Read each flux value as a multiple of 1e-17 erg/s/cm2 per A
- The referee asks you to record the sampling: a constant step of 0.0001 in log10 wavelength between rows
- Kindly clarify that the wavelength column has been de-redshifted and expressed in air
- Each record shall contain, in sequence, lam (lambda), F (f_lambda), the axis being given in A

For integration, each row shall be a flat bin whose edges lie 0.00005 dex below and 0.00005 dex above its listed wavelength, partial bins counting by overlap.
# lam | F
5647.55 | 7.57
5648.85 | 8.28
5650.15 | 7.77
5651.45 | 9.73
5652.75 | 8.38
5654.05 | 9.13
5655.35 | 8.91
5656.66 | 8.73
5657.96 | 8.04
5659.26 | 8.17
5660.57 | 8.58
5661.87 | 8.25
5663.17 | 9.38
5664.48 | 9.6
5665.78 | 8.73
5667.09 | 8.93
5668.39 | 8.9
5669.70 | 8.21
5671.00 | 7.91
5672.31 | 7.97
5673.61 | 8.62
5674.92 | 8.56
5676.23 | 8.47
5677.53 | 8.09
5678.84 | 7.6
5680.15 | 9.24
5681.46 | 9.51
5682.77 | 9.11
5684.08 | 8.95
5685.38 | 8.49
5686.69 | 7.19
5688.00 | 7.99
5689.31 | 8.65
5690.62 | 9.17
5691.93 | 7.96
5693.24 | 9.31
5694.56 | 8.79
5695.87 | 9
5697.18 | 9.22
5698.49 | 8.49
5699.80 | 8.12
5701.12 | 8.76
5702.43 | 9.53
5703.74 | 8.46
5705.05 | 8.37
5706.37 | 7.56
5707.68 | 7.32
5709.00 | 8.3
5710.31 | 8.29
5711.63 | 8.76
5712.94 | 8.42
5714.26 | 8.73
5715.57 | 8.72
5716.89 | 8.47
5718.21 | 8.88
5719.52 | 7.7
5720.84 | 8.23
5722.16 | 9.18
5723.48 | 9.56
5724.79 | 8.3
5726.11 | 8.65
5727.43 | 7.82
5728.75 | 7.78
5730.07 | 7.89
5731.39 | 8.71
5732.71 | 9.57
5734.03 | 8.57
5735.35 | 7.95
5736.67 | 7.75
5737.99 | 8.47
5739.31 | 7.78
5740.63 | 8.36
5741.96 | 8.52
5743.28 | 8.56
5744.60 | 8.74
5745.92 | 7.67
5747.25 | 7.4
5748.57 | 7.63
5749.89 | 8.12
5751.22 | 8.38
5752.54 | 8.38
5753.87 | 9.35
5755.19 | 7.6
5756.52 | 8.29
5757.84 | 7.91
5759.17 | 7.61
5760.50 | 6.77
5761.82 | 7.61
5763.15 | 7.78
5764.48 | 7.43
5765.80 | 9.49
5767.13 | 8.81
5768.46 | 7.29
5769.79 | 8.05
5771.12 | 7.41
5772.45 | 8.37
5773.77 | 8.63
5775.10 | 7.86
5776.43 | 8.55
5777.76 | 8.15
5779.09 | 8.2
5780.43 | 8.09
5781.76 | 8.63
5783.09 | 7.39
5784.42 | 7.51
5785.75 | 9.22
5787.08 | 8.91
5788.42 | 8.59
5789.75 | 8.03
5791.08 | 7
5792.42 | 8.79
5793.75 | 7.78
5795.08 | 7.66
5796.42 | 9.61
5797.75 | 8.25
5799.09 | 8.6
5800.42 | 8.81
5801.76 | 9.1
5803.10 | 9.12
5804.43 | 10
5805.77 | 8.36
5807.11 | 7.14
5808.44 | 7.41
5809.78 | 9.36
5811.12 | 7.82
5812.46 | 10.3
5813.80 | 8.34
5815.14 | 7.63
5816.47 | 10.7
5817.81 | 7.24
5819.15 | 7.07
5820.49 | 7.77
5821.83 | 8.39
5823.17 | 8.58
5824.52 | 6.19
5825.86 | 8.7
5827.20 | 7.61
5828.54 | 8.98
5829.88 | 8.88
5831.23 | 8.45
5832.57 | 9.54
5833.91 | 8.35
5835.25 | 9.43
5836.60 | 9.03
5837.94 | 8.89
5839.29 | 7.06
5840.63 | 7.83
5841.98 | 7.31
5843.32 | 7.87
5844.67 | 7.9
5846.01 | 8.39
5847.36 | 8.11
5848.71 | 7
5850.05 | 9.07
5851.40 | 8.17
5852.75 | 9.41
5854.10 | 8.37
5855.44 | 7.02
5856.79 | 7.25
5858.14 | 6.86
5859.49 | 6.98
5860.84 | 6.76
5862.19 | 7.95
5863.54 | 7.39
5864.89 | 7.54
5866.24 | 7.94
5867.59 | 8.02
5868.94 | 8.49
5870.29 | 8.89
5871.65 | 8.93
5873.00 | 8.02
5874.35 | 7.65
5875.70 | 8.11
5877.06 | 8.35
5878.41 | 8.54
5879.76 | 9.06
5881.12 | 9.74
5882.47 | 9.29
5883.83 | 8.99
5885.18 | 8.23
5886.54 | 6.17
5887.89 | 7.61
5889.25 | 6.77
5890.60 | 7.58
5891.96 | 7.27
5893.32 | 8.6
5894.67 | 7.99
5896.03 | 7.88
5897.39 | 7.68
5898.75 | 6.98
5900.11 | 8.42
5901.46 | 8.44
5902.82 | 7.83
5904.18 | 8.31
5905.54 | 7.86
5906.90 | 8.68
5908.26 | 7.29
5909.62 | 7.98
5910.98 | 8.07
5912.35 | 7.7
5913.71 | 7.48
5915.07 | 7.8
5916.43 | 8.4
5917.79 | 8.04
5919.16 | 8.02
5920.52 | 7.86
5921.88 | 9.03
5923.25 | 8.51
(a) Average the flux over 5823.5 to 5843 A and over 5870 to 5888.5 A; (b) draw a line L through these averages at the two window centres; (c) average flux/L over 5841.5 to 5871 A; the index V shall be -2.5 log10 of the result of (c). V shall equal 0.07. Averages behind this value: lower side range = 8.3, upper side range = 8.39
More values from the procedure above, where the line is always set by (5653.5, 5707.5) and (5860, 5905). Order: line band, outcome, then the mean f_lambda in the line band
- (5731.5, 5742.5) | 0.01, 8.38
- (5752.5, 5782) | 0.04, 8.08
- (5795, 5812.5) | -0.05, 8.65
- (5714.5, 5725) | -0.02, 8.65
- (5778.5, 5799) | 0.01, 8.25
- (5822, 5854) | -0.02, 8.29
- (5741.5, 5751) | 0.04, 8.1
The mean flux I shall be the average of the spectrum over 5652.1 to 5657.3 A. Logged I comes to 8.78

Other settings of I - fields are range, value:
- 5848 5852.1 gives 8.08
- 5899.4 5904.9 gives 8.25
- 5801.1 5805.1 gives 9.41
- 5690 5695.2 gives 8.79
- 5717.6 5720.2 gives 8.29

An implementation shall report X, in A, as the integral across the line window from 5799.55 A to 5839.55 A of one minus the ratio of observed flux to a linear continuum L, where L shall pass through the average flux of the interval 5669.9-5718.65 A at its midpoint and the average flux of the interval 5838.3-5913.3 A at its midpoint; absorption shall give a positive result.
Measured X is -1.8 A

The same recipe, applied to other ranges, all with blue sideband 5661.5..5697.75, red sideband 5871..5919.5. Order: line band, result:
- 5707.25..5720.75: 0.3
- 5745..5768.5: 1.2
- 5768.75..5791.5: 0.6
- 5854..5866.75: 1.2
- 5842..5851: 0.2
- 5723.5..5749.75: 0.7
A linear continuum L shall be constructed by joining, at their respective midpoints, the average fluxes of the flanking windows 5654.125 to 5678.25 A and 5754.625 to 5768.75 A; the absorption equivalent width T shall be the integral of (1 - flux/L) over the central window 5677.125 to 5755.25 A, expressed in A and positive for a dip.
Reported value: -2.2 A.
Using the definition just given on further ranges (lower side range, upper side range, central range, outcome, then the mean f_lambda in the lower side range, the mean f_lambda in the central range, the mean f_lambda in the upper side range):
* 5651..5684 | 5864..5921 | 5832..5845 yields -0.19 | 8.67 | 8.32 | 8.06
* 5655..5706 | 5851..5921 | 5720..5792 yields 1.54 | 8.61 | 8.19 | 7.97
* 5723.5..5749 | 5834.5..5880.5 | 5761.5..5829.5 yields -1.10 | 8.26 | 8.29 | 8.05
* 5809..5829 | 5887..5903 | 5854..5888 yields -0.43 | 8.3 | 8.01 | 7.73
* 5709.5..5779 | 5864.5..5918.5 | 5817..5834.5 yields -0.01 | 8.25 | 8.15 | 8.07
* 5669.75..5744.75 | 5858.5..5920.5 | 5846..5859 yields 0.25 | 8.47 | 7.93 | 7.99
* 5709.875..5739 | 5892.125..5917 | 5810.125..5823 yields -0.30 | 8.47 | 8.4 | 7.95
